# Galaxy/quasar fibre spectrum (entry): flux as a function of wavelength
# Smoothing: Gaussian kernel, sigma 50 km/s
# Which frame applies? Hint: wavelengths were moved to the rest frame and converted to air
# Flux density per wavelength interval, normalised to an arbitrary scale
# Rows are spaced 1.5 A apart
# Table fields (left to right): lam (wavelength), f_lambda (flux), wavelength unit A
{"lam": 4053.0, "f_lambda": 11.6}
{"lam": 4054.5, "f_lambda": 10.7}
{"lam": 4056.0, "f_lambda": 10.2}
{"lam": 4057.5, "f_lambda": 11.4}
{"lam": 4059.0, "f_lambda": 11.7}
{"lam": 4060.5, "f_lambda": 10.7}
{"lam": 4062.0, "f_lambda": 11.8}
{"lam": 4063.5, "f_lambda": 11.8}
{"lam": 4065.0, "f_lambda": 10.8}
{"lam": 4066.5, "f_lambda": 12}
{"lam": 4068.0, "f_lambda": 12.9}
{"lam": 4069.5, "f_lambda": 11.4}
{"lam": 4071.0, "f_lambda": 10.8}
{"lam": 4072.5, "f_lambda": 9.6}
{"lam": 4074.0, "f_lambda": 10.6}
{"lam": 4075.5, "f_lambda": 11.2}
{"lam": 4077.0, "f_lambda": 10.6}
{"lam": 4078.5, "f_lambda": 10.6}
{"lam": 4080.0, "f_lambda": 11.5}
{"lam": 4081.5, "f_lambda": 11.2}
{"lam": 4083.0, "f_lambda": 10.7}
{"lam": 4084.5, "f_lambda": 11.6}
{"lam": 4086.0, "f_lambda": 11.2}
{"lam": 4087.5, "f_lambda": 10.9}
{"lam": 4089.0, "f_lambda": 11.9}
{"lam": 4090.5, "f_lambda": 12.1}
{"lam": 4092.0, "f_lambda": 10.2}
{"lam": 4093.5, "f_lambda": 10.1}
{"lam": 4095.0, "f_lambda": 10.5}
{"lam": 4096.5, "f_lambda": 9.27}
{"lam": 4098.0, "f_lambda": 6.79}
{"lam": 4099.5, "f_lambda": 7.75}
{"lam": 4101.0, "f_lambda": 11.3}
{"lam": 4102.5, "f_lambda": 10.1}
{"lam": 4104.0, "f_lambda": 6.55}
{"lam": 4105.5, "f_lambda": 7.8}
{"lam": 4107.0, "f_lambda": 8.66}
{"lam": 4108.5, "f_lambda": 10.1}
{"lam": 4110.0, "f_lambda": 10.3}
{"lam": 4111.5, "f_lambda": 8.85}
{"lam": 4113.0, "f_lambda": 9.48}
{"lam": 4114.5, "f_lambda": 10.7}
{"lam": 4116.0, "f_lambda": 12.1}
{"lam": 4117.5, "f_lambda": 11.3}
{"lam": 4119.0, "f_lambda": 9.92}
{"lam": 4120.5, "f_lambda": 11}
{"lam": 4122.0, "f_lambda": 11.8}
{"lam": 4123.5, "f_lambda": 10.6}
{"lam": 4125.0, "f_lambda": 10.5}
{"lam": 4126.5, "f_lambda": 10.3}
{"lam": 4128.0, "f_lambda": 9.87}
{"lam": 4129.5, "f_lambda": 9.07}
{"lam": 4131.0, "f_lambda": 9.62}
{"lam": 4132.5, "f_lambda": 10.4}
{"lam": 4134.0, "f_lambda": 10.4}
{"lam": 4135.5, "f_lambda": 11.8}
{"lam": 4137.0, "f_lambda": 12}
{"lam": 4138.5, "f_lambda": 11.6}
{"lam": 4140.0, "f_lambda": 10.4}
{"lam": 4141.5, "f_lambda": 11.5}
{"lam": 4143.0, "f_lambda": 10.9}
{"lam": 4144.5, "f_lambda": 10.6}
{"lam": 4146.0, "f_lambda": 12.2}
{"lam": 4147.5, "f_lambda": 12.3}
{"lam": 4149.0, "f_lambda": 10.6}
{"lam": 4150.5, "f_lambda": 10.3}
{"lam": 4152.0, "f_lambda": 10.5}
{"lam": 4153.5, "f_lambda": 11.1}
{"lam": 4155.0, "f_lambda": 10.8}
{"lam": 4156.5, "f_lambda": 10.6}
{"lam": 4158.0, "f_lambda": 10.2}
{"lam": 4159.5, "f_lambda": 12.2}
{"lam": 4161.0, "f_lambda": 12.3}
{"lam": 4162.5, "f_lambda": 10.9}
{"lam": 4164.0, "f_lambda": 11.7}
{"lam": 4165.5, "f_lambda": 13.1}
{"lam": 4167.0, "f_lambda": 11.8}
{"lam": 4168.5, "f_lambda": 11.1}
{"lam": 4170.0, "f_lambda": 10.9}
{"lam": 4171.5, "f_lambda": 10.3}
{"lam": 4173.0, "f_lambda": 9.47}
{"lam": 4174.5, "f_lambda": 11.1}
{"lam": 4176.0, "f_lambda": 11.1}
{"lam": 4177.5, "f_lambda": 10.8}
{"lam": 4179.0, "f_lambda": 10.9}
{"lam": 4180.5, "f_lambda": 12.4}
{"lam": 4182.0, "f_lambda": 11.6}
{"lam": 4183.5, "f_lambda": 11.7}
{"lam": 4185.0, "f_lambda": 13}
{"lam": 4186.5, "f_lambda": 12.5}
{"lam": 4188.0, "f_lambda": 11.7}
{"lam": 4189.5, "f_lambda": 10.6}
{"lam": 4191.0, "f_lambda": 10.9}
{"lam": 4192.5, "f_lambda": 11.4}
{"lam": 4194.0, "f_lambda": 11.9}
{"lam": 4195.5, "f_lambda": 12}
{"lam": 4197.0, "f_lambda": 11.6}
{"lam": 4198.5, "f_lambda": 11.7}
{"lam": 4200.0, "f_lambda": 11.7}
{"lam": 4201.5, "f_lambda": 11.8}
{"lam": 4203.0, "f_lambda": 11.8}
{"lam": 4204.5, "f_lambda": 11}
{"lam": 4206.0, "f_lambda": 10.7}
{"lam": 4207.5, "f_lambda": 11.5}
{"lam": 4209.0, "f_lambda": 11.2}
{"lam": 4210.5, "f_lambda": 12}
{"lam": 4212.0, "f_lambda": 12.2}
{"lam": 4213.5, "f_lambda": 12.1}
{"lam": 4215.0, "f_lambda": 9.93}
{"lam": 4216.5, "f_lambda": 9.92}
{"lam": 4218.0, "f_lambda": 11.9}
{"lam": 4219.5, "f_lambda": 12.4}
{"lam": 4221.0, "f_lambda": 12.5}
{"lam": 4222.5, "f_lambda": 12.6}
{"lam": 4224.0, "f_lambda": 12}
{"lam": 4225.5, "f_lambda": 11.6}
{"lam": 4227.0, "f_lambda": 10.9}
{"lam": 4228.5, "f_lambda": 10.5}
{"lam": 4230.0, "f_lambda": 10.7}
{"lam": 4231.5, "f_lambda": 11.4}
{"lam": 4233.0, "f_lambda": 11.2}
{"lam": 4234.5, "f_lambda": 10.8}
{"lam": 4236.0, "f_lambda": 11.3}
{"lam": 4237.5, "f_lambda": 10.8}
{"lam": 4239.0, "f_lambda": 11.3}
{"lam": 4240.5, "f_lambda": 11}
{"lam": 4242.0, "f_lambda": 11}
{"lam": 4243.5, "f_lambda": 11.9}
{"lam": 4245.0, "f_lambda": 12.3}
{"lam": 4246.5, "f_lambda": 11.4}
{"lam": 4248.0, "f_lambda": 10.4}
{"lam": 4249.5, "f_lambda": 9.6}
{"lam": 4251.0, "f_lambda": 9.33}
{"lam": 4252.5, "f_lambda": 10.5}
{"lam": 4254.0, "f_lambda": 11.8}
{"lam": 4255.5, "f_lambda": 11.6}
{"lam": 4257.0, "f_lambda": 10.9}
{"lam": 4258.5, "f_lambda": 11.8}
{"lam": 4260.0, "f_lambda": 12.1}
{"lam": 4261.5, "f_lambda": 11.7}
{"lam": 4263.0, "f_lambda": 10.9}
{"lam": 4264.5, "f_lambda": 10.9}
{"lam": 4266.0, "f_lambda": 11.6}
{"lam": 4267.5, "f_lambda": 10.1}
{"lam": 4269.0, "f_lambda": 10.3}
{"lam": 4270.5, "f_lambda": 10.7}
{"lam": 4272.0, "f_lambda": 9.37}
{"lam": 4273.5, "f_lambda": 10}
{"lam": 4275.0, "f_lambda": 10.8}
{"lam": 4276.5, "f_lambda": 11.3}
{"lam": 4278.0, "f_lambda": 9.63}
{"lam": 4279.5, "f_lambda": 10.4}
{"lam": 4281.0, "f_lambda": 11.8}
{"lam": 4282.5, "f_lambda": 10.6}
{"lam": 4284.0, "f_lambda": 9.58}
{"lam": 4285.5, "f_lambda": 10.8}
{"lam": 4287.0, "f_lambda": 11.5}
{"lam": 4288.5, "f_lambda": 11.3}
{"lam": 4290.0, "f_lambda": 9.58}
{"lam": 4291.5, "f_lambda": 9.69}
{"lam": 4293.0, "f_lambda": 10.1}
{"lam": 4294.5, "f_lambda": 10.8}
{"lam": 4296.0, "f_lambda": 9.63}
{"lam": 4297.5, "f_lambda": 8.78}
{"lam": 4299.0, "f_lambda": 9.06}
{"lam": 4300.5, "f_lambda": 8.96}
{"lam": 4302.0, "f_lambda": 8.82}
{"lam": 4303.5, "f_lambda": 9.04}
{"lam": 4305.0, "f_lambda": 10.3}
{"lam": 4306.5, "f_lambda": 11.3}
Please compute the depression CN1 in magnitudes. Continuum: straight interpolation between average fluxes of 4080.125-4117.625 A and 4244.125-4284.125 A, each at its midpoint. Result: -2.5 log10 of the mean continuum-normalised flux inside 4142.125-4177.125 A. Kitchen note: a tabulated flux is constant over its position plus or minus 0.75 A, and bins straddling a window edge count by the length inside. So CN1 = -0.08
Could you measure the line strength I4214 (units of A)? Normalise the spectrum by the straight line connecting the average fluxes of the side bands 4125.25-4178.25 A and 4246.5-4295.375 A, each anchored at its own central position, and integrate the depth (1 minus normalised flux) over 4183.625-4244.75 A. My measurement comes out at -3.8 A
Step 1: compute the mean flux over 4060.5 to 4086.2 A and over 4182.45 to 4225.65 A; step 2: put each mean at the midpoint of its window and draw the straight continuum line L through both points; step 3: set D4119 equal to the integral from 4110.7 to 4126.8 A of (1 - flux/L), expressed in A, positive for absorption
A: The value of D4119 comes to 1.1 A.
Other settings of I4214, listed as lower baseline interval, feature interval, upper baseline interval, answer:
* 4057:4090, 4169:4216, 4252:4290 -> -1.7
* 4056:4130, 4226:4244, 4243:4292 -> -0.5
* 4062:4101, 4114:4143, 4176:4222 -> 0.8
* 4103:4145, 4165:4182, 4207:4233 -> -0.4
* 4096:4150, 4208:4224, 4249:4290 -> -1.7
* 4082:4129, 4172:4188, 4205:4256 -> -1.0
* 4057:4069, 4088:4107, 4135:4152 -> 3.2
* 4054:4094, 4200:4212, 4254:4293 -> -0.7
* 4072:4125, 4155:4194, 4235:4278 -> -2.9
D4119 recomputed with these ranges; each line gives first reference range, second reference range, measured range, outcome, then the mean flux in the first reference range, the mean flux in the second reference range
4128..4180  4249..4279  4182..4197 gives -1.1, 11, 10.8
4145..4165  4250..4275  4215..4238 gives -0.8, 11.2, 10.8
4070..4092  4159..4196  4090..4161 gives 5.4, 11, 11.5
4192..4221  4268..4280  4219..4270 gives -1.7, 11.5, 10.3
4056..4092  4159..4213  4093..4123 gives 4.2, 11.2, 11.5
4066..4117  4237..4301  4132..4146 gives -1.0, 10.3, 10.6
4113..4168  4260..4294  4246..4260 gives -0.3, 11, 10.6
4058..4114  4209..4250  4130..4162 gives -0.7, 10.4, 11.3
